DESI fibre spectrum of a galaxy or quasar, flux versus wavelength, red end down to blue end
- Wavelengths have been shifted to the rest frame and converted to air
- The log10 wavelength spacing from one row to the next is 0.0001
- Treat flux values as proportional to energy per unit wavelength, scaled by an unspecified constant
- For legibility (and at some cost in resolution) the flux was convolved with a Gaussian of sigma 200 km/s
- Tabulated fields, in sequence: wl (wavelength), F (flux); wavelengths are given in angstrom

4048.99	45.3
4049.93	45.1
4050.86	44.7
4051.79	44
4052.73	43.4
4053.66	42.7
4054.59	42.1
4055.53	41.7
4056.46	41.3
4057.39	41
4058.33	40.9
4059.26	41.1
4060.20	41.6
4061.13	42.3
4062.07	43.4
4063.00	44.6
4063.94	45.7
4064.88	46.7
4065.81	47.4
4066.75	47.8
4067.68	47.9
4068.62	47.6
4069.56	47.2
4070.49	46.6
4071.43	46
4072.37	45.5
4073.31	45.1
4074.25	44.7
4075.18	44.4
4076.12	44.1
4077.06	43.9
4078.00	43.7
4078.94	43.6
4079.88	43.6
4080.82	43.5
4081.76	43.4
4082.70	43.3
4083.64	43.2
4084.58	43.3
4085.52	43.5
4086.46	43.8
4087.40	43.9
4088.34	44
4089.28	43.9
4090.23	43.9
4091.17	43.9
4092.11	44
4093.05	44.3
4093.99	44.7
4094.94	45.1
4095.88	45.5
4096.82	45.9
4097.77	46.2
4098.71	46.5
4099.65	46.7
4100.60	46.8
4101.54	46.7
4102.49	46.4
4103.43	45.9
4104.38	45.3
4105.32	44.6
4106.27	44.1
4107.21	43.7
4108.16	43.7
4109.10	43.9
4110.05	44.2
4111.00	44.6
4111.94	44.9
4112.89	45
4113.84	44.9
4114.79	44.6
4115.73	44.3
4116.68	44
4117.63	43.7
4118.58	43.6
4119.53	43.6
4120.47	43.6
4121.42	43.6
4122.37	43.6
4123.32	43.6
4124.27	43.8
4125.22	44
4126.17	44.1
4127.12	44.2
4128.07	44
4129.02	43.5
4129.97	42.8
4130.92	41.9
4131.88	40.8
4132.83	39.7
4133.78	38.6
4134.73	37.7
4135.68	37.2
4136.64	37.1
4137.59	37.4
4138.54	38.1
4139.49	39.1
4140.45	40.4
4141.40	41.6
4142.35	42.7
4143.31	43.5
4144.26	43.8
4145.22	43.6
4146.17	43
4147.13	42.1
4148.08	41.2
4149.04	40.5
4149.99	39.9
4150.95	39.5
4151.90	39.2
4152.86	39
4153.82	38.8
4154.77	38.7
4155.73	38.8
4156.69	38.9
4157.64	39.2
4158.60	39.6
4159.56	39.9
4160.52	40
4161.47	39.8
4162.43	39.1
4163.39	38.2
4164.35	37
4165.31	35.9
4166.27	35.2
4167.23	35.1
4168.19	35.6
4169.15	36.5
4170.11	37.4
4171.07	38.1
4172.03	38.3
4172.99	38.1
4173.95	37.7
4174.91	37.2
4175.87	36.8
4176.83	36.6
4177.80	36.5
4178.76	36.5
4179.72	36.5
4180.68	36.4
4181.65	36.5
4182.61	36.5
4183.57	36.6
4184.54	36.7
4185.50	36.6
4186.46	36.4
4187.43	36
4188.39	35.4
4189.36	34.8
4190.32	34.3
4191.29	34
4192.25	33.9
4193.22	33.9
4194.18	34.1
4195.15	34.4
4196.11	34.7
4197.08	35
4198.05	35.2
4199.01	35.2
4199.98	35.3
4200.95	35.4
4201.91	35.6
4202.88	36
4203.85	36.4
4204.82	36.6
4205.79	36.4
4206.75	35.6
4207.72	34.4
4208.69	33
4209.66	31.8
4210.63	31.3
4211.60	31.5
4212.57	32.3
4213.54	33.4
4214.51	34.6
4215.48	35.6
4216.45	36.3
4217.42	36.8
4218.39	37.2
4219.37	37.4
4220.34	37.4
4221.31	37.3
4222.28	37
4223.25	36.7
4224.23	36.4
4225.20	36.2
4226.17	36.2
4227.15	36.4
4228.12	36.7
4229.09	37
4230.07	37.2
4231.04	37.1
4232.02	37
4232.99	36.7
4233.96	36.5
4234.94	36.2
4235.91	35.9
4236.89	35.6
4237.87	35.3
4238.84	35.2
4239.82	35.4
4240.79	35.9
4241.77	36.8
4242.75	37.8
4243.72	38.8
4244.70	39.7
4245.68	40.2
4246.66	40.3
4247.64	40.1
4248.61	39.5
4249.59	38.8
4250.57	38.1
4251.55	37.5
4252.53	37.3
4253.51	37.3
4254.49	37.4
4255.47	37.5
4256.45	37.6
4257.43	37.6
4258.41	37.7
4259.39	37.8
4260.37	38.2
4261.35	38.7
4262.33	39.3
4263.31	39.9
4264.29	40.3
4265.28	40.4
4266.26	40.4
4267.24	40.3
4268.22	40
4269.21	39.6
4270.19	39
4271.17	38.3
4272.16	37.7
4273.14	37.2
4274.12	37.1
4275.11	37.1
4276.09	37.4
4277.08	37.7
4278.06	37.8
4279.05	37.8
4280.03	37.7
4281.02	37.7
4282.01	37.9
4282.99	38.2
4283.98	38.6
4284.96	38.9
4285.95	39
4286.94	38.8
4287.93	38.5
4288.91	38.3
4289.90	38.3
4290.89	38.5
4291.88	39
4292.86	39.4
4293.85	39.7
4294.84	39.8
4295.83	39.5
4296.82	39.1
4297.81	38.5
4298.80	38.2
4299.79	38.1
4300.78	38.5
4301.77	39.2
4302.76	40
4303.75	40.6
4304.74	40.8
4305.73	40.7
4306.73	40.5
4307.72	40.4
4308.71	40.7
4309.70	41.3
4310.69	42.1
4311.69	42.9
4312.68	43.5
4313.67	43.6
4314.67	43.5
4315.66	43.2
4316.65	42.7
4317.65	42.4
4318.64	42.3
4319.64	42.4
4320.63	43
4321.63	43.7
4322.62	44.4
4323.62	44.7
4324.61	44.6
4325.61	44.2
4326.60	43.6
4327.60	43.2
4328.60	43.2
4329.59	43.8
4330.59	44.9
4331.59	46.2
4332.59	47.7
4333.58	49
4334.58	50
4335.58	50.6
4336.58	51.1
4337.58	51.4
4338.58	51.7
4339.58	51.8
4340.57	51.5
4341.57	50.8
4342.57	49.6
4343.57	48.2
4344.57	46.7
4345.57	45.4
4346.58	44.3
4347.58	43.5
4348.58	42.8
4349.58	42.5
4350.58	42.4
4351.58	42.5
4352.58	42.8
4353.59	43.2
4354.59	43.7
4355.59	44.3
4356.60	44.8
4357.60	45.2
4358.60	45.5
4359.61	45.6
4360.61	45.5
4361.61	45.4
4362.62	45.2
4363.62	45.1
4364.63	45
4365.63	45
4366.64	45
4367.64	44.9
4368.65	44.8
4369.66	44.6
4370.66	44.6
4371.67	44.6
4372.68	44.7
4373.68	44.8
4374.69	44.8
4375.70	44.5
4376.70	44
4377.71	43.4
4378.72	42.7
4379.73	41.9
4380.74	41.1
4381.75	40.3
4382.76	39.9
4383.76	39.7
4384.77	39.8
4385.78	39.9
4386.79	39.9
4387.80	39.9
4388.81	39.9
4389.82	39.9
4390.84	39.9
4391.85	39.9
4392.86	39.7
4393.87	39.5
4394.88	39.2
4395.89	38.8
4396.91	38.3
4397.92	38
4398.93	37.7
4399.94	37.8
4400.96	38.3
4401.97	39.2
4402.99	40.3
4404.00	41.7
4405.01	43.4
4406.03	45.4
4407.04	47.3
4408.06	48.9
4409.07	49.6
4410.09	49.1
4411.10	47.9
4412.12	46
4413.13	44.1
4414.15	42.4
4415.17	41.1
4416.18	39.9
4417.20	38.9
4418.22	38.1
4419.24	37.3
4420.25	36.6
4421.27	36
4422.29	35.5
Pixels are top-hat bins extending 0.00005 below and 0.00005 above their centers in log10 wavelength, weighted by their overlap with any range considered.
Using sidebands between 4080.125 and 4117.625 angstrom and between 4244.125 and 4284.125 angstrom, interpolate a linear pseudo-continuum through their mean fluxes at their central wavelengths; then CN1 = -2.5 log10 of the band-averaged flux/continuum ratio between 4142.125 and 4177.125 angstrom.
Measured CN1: 0.09 mag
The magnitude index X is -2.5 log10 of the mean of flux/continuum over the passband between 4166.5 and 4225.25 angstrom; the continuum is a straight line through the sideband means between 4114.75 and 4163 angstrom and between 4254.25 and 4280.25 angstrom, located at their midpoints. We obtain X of 0.12 mag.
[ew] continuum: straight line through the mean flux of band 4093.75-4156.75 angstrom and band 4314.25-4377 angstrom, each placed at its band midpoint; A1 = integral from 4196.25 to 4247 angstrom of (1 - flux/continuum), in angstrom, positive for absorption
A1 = 9.1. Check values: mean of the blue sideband 42.7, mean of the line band 36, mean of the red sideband 45.4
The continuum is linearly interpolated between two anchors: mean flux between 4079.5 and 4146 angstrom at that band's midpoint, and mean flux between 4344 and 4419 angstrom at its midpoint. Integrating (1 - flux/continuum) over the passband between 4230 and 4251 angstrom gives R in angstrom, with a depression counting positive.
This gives 2.7 angstrom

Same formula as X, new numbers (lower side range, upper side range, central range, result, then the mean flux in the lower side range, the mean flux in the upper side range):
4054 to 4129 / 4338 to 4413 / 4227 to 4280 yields 0.160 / 44.4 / 43.6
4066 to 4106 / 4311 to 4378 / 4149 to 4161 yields 0.147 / 45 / 45.2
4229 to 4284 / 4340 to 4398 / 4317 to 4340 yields -0.115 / 37.9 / 43.3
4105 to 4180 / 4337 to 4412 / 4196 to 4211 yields 0.187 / 40.6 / 43.7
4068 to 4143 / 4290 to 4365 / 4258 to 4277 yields 0.132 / 43.7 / 43.8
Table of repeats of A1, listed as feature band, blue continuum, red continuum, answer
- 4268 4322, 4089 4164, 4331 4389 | 5.5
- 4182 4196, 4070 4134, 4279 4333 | 2.5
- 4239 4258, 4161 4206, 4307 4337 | 0.9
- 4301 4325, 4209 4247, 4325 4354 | 1.0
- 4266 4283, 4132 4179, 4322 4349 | 2.3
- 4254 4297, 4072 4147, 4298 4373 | 5.4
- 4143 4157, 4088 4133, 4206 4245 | 0.3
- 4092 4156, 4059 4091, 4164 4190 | -3.3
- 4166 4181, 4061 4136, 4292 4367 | 2.5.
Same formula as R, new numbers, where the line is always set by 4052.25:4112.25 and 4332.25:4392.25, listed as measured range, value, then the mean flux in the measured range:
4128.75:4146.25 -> 1.5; 40.6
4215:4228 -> 2.3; 36.7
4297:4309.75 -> 1.4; 39.7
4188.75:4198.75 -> 2.3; 34.5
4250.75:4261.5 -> 1.7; 37.7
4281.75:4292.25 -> 1.4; 38.6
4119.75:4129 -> 0.1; 43.8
